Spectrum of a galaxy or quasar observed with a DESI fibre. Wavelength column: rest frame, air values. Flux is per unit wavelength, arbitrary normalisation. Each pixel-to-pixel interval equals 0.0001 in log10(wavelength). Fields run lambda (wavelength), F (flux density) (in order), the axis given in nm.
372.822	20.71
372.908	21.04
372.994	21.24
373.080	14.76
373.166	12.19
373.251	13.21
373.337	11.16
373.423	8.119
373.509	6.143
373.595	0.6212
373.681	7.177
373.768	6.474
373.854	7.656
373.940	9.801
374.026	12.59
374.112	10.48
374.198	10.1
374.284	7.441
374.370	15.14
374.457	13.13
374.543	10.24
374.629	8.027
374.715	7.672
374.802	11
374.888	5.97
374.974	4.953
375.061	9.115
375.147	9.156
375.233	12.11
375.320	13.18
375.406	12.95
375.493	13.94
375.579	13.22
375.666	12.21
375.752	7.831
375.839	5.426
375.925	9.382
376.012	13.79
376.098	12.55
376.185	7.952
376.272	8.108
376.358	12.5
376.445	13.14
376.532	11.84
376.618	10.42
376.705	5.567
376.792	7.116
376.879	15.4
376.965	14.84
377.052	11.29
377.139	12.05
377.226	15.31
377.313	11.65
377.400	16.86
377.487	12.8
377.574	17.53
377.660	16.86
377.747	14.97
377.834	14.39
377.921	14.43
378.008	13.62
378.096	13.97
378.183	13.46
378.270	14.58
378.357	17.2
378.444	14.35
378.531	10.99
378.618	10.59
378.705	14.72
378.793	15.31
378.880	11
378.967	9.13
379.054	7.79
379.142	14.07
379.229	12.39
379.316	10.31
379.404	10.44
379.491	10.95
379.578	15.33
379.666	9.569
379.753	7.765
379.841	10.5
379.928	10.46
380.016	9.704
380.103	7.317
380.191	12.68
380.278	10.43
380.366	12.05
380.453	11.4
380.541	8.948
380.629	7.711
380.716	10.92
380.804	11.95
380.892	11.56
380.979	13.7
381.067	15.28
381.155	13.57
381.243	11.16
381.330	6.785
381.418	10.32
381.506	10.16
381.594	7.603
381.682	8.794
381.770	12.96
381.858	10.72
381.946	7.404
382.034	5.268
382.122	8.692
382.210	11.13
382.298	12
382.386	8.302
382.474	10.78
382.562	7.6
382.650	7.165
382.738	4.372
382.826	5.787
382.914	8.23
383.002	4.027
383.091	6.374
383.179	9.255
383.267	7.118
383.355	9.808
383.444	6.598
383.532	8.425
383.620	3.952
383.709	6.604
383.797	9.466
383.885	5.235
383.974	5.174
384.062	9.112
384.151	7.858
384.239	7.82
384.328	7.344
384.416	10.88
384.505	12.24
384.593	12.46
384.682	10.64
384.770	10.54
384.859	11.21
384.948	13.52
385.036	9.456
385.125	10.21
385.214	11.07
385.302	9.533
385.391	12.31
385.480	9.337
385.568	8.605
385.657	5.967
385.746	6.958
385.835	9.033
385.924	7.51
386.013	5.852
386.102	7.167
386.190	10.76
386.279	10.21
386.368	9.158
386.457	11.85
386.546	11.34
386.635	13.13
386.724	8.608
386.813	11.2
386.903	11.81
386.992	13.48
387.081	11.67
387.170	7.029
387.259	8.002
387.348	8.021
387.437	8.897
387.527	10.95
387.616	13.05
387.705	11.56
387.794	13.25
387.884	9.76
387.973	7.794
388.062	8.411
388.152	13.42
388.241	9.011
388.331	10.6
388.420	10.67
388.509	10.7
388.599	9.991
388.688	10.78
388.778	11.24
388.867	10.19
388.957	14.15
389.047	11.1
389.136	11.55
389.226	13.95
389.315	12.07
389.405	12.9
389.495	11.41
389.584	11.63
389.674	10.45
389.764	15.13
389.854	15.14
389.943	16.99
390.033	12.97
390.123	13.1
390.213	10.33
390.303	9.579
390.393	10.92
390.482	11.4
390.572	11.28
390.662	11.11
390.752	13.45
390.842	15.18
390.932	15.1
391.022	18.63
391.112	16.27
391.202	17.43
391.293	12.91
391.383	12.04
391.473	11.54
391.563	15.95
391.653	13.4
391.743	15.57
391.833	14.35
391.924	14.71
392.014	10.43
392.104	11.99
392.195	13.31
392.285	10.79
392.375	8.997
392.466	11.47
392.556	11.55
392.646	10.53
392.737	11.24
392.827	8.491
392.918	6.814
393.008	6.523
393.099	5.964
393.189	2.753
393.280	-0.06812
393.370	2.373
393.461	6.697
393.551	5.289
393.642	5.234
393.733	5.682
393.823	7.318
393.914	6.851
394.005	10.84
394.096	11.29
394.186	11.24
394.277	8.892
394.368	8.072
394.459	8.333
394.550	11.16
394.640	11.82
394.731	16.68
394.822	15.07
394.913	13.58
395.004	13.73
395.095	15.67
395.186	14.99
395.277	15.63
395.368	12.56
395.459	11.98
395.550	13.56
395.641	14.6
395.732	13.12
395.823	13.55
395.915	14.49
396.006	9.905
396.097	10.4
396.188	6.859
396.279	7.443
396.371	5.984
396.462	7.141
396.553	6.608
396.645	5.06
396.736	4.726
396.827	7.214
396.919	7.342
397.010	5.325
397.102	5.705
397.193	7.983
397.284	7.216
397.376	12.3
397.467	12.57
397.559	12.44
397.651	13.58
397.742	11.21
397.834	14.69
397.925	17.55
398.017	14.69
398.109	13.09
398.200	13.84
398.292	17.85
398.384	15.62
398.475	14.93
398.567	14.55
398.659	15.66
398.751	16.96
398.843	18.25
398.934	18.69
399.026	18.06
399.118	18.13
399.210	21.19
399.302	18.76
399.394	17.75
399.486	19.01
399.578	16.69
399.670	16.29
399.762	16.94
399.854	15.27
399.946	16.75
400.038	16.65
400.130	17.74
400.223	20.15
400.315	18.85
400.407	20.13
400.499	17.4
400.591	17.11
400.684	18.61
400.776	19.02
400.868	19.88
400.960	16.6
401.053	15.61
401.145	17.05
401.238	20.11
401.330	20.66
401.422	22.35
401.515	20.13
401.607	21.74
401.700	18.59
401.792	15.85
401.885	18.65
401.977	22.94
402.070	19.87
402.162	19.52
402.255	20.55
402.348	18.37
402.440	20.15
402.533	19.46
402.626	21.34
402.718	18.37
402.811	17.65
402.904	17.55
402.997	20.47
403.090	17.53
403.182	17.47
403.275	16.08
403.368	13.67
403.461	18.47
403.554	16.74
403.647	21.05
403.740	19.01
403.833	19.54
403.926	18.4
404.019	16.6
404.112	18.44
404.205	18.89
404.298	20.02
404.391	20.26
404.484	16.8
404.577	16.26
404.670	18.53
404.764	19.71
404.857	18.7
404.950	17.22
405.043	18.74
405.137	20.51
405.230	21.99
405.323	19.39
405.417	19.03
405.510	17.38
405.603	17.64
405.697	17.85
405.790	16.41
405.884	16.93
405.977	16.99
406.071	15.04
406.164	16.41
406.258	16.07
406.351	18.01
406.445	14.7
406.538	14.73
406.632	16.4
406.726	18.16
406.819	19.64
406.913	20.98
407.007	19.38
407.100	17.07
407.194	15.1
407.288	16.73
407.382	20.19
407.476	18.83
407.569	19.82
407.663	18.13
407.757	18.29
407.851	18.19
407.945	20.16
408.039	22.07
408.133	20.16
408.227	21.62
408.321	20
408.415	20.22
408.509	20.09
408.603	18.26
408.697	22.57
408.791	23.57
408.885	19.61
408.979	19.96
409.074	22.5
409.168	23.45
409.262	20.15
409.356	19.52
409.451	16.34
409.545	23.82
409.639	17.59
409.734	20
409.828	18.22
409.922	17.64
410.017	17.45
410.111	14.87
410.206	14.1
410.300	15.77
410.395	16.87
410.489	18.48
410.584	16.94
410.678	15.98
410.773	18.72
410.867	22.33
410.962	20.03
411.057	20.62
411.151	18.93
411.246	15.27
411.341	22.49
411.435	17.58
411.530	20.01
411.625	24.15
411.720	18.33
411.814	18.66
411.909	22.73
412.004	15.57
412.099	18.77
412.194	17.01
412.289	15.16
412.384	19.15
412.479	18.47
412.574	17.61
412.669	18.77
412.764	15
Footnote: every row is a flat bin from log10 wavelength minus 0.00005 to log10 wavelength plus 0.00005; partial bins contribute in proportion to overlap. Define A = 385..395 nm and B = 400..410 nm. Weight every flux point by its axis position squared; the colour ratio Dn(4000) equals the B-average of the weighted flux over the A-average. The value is 1.89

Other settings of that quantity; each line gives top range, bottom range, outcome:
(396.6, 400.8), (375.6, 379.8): 1.35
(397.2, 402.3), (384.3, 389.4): 1.76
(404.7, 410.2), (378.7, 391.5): 2.01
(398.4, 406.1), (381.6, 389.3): 2.10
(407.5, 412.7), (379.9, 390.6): 2.16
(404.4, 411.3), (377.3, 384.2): 2.04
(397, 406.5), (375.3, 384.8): 1.83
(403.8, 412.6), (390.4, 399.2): 1.73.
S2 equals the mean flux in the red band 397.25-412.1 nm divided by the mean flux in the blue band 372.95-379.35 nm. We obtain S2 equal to 1.58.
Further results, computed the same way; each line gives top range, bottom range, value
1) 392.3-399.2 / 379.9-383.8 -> 1.19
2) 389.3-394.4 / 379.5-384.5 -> 1.19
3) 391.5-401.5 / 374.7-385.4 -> 1.21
